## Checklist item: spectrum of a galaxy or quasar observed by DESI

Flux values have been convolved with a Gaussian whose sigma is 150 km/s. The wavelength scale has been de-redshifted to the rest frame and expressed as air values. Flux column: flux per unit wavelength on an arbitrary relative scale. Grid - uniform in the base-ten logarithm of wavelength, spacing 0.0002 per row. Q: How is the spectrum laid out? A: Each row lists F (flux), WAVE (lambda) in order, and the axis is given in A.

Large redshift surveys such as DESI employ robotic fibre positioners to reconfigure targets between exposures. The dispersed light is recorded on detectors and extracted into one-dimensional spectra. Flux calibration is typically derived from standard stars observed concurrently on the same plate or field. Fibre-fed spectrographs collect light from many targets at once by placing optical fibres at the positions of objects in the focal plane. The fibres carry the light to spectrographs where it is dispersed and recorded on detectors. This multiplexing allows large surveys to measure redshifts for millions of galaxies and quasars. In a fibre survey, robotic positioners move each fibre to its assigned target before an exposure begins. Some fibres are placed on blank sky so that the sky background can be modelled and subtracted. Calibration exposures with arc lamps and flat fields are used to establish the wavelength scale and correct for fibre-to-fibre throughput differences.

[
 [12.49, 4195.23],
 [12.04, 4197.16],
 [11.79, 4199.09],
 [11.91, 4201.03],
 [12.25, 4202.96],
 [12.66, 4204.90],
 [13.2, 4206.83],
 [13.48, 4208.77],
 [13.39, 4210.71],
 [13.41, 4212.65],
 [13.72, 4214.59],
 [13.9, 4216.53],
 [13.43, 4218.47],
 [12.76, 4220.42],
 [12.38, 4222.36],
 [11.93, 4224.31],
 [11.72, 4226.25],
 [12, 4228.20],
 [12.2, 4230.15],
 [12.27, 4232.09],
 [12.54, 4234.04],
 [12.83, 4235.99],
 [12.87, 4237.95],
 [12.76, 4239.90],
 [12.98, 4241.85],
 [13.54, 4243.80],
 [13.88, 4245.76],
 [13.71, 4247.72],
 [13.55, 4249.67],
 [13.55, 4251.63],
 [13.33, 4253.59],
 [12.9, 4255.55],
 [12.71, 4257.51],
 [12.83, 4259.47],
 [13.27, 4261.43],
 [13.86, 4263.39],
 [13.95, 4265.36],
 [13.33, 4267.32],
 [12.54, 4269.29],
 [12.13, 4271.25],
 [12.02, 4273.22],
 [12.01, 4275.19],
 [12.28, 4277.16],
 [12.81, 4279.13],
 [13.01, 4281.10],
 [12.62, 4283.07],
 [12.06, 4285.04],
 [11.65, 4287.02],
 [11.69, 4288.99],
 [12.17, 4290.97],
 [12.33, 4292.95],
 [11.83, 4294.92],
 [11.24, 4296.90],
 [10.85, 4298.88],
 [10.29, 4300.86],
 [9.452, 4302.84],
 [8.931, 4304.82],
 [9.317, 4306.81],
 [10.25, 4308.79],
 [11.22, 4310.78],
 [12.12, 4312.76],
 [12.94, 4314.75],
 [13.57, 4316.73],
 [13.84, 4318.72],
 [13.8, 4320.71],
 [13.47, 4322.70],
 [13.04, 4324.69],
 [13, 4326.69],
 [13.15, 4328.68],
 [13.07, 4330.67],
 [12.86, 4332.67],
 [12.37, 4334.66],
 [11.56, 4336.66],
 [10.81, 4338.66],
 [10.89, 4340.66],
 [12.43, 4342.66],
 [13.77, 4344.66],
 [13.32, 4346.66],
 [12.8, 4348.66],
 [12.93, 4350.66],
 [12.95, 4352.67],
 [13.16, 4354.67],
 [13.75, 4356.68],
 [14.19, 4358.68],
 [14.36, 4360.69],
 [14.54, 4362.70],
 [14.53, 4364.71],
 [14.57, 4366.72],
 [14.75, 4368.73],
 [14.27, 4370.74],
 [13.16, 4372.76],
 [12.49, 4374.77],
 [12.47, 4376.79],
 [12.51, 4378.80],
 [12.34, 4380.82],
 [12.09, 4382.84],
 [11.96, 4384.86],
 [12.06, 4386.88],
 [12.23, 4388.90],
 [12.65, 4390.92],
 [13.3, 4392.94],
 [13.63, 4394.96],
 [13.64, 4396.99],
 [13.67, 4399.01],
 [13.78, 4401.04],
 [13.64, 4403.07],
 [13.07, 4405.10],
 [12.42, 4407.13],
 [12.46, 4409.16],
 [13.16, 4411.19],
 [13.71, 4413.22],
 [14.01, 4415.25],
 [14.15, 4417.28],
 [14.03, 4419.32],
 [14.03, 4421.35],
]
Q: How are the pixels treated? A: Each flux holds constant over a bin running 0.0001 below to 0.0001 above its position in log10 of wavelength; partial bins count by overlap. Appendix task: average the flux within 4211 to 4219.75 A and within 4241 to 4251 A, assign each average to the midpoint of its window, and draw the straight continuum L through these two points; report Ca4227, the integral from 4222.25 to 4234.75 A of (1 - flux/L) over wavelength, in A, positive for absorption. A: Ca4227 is 1.3 A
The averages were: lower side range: 13.6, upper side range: 13.5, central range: 12.1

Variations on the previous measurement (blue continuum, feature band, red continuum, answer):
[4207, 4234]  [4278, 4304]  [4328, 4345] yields 1.7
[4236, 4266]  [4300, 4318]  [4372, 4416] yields 3.0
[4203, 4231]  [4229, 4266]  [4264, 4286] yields -1.1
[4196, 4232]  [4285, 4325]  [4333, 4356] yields 2.7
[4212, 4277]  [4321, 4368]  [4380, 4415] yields -0.7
